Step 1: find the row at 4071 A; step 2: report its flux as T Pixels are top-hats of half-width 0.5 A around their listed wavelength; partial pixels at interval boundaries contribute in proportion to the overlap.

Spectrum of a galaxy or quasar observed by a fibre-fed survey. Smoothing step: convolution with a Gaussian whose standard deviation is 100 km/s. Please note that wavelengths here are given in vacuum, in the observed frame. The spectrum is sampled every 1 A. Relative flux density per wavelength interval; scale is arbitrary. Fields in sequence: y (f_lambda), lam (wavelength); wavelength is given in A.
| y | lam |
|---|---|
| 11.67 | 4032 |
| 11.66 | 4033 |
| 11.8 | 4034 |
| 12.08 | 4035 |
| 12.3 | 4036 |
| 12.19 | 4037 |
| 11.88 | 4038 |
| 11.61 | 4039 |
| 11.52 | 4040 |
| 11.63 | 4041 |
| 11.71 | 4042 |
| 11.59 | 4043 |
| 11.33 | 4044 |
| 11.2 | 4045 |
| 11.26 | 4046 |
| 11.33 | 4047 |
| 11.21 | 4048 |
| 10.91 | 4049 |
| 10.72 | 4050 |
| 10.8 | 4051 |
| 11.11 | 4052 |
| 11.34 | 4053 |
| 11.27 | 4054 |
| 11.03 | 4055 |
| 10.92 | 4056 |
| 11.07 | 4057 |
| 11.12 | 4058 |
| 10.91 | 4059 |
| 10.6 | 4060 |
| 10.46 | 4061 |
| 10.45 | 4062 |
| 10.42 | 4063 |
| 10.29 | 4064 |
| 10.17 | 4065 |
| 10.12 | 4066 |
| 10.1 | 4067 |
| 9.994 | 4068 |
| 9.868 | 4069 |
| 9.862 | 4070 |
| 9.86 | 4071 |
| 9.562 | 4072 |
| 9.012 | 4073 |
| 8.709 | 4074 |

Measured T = 9.86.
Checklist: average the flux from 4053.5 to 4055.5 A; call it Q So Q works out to 11.1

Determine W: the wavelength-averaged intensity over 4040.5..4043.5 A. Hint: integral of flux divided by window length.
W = 11.6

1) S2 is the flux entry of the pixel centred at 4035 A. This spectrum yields 12.08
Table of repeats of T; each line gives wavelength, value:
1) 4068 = 9.994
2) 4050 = 10.72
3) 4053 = 11.34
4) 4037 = 12.19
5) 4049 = 10.91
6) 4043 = 11.59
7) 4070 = 9.862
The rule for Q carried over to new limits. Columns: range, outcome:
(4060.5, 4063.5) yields 10.4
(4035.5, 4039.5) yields 12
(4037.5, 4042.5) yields 11.7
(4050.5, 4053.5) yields 11.1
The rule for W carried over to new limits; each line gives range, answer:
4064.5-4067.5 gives 10.1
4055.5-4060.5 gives 10.9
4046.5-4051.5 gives 11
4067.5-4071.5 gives 9.9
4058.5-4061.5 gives 10.7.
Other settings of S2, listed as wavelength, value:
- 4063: 10.42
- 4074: 8.709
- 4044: 11.33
